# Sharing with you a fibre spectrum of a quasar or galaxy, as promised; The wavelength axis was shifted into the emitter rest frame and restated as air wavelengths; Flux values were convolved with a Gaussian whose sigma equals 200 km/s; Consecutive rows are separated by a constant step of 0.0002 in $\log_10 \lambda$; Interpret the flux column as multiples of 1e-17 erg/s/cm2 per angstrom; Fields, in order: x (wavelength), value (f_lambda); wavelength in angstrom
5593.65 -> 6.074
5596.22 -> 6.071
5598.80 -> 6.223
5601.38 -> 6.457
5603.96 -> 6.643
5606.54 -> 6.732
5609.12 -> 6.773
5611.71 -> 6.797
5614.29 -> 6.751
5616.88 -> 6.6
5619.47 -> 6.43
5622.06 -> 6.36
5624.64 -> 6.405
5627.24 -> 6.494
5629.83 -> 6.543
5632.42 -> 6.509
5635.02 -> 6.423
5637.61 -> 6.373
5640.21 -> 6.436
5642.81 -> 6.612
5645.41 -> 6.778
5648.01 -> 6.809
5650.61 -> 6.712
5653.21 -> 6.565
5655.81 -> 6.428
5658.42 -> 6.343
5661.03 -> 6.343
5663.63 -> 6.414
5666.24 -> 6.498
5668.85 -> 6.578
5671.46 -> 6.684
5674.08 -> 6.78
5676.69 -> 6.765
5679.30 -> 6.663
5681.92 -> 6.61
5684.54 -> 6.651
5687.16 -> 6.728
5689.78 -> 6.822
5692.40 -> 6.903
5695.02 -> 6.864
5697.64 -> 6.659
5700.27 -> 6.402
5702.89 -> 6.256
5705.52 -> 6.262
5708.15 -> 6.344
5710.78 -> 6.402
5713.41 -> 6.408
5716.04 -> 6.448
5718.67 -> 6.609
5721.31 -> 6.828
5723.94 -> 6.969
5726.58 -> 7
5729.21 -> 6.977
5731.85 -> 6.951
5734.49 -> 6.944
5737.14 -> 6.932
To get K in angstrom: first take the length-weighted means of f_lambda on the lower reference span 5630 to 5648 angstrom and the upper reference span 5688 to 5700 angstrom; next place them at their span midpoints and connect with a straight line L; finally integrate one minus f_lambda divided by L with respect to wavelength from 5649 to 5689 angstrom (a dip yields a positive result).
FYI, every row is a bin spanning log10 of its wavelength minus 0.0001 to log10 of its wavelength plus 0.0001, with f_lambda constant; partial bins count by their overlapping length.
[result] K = 0.5 angstrom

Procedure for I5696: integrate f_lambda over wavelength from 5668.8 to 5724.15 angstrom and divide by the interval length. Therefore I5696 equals 6.61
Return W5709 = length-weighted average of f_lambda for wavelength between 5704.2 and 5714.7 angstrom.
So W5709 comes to 6.35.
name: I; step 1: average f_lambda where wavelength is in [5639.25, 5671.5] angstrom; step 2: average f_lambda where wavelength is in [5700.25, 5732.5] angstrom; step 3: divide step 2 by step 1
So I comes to 1.0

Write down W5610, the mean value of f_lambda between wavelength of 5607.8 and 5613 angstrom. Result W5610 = 6.78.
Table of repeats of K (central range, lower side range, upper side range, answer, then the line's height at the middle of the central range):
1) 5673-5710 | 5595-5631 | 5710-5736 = 0.4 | 6.69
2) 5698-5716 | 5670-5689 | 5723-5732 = 1.3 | 6.86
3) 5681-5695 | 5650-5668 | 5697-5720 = -0.7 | 6.44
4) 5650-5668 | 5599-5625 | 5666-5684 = 0.5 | 6.64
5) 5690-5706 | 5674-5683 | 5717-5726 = 0.4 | 6.75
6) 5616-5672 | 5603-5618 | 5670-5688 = 1.6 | 6.71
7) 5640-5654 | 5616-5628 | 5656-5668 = -0.5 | 6.42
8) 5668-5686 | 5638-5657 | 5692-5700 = 0.0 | 6.69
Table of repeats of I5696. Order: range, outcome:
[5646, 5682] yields 6.59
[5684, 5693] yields 6.78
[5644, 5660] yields 6.6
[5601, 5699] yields 6.6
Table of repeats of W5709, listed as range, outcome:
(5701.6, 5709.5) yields 6.28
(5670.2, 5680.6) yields 6.72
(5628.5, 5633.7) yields 6.53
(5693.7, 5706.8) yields 6.49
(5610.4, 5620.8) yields 6.64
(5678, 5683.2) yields 6.63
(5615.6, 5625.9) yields 6.45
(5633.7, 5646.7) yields 6.52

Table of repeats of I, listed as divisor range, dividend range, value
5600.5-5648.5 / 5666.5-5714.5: 1.00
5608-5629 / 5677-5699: 1.03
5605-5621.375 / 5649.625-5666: 0.97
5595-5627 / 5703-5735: 1.02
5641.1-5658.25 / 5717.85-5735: 1.04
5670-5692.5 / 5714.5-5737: 1.02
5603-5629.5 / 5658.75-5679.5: 1.00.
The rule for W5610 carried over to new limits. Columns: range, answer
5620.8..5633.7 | 6.47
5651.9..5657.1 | 6.51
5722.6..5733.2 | 6.98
